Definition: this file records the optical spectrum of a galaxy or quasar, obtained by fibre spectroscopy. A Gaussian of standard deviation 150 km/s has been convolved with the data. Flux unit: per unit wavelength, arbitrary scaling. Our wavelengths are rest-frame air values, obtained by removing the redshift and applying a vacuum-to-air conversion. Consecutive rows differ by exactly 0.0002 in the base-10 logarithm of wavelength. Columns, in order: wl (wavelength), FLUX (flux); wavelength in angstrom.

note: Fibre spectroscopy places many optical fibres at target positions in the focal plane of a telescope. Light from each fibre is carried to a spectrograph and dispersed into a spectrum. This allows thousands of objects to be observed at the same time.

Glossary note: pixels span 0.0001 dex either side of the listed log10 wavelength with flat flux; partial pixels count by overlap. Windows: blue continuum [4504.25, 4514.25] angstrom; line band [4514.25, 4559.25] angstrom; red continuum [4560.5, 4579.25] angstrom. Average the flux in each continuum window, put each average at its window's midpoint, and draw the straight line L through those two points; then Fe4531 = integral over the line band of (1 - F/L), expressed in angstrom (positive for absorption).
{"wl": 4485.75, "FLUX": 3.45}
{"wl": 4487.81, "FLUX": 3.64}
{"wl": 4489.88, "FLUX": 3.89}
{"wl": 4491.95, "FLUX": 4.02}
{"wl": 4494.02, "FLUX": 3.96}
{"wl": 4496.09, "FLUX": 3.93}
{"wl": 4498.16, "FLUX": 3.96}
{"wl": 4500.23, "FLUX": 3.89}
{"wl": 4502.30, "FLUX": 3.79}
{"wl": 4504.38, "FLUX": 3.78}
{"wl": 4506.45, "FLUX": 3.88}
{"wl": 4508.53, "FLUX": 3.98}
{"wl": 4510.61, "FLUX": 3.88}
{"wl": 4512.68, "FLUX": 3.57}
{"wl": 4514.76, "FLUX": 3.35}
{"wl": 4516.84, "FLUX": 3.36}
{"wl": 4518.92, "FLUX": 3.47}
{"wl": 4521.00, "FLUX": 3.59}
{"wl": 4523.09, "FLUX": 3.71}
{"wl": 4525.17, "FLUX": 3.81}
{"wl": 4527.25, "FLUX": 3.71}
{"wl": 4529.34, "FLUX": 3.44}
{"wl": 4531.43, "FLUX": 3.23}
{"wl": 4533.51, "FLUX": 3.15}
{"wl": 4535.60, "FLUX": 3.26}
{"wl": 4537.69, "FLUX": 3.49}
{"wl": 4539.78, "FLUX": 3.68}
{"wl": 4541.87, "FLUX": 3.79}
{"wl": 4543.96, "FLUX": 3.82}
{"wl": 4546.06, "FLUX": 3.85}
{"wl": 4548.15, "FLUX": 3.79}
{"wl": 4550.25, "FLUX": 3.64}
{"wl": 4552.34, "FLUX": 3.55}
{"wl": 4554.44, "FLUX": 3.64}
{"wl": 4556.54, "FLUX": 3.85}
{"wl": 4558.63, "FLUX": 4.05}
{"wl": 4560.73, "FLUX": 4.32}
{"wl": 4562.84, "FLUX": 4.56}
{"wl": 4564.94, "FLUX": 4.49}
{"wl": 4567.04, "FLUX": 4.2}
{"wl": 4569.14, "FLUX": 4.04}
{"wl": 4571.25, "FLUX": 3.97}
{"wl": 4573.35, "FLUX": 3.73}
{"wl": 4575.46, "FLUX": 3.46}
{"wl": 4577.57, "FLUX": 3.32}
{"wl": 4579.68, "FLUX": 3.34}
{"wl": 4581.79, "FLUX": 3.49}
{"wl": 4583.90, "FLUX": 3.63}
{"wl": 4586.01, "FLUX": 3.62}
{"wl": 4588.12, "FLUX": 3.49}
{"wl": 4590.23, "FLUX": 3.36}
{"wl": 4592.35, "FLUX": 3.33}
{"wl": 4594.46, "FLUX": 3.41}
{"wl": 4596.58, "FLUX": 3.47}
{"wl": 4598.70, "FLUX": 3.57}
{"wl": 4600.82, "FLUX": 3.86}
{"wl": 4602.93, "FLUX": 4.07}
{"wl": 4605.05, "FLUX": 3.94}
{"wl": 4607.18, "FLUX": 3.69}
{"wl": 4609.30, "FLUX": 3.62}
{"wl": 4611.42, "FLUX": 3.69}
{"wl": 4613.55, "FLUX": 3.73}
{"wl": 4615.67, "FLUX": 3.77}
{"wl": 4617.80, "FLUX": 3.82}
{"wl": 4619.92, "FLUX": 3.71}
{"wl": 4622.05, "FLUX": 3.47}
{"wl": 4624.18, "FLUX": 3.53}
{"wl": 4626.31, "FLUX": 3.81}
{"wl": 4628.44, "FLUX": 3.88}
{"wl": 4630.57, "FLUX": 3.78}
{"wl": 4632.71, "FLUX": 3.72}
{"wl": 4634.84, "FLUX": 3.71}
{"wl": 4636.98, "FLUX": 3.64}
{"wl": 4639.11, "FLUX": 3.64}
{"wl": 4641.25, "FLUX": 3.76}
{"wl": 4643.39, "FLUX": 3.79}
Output 3.2 angstrom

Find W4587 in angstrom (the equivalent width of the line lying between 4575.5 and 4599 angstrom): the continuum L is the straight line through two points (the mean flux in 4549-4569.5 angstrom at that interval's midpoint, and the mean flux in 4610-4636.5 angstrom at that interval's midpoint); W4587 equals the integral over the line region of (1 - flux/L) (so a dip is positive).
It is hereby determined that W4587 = 2.7 angstrom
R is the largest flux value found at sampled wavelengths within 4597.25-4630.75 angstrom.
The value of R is 4.07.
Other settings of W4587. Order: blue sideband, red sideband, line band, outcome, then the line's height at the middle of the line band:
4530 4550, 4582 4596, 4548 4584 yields -3.3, 3.52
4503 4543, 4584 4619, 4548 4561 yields -0.7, 3.61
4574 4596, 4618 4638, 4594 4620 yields -1.1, 3.58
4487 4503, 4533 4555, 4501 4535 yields 1.4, 3.76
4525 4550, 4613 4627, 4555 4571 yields -2.5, 3.61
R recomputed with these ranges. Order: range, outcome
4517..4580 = 4.56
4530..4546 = 3.82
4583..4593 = 3.63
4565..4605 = 4.2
